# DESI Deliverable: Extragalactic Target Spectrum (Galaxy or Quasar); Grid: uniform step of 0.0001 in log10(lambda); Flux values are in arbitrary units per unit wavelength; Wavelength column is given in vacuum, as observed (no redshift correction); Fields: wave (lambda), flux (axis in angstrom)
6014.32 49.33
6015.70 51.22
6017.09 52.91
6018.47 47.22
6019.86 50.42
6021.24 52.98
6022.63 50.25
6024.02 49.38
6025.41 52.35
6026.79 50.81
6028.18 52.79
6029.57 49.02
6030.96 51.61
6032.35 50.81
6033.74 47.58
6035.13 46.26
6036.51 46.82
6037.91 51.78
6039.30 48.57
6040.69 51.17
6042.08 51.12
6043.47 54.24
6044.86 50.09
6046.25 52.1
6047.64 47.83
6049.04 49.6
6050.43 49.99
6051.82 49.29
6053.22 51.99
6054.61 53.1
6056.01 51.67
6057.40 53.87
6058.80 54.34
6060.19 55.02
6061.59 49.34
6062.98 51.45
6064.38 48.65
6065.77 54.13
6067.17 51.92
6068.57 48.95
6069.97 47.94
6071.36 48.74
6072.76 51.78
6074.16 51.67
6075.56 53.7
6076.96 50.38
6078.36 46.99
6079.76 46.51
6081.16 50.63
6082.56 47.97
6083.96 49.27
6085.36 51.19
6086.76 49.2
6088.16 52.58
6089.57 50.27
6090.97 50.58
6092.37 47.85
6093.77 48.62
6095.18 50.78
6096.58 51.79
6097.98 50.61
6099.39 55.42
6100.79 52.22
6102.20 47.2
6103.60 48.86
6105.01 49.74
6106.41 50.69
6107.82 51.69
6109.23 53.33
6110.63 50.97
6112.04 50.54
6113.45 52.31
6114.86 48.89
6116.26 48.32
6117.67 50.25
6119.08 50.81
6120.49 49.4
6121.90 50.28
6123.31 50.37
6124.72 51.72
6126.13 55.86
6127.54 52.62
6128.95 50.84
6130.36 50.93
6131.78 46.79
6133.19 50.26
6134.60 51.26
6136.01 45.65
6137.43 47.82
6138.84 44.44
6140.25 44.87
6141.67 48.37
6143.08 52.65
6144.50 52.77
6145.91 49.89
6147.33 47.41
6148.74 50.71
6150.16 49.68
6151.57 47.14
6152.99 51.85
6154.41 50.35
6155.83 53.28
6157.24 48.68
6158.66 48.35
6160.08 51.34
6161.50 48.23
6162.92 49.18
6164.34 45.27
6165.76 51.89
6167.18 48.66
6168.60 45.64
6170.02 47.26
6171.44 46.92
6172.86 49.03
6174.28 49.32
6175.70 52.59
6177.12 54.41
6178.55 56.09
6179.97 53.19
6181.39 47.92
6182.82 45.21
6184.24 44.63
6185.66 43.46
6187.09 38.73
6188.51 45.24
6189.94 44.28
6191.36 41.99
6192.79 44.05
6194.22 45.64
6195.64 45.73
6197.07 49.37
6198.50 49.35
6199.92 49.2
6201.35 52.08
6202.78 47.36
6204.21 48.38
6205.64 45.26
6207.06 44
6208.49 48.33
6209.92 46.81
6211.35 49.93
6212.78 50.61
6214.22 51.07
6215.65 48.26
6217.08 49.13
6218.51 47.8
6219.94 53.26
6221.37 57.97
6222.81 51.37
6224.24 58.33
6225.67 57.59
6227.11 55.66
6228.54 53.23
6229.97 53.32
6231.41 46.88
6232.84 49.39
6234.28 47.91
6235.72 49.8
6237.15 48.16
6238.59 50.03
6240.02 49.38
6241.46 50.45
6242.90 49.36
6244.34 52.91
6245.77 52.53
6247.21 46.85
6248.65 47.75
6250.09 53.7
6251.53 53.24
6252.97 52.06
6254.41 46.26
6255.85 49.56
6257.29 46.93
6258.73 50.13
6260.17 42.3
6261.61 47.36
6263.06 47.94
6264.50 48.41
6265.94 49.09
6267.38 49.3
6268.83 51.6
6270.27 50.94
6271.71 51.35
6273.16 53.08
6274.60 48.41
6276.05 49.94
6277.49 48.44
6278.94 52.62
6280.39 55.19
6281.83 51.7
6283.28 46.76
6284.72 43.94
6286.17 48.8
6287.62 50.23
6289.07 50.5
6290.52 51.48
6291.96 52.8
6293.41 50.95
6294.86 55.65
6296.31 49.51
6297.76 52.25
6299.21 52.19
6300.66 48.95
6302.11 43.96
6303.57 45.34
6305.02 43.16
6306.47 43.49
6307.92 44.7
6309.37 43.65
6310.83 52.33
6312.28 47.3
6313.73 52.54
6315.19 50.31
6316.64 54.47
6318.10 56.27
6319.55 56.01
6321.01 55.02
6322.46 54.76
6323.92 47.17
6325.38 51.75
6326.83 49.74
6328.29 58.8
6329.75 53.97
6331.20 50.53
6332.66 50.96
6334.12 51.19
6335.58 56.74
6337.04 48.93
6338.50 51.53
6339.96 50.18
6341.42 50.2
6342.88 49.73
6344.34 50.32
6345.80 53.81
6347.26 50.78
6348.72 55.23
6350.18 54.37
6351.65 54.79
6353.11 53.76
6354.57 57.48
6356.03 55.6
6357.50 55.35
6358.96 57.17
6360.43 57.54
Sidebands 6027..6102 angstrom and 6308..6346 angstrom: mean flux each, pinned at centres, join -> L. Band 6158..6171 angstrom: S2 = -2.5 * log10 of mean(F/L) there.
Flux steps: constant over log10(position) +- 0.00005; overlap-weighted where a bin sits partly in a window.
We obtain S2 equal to 0.06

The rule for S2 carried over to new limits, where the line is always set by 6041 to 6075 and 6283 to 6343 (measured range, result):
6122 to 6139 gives 0.02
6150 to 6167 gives 0.03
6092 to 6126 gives 0.01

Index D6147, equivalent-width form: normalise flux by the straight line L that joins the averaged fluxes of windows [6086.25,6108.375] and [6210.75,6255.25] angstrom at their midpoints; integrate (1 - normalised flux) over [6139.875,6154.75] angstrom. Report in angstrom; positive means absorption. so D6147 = 0.3 angstrom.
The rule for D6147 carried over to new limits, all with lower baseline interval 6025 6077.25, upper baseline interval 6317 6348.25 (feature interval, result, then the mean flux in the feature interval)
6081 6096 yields 0.3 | 49.9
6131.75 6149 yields 0.9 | 48.7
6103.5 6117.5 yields 0.2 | 50.6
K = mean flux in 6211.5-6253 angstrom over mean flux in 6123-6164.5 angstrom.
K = 1.03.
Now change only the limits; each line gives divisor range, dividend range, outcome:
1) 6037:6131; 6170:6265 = 0.97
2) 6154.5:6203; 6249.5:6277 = 1.03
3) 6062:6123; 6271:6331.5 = 1.00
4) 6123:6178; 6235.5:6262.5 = 1.00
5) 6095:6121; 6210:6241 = 1.01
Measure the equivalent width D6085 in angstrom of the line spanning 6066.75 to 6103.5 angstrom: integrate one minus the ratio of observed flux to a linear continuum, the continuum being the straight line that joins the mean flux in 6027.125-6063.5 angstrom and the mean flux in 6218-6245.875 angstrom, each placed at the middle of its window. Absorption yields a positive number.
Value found 0.63 angstrom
